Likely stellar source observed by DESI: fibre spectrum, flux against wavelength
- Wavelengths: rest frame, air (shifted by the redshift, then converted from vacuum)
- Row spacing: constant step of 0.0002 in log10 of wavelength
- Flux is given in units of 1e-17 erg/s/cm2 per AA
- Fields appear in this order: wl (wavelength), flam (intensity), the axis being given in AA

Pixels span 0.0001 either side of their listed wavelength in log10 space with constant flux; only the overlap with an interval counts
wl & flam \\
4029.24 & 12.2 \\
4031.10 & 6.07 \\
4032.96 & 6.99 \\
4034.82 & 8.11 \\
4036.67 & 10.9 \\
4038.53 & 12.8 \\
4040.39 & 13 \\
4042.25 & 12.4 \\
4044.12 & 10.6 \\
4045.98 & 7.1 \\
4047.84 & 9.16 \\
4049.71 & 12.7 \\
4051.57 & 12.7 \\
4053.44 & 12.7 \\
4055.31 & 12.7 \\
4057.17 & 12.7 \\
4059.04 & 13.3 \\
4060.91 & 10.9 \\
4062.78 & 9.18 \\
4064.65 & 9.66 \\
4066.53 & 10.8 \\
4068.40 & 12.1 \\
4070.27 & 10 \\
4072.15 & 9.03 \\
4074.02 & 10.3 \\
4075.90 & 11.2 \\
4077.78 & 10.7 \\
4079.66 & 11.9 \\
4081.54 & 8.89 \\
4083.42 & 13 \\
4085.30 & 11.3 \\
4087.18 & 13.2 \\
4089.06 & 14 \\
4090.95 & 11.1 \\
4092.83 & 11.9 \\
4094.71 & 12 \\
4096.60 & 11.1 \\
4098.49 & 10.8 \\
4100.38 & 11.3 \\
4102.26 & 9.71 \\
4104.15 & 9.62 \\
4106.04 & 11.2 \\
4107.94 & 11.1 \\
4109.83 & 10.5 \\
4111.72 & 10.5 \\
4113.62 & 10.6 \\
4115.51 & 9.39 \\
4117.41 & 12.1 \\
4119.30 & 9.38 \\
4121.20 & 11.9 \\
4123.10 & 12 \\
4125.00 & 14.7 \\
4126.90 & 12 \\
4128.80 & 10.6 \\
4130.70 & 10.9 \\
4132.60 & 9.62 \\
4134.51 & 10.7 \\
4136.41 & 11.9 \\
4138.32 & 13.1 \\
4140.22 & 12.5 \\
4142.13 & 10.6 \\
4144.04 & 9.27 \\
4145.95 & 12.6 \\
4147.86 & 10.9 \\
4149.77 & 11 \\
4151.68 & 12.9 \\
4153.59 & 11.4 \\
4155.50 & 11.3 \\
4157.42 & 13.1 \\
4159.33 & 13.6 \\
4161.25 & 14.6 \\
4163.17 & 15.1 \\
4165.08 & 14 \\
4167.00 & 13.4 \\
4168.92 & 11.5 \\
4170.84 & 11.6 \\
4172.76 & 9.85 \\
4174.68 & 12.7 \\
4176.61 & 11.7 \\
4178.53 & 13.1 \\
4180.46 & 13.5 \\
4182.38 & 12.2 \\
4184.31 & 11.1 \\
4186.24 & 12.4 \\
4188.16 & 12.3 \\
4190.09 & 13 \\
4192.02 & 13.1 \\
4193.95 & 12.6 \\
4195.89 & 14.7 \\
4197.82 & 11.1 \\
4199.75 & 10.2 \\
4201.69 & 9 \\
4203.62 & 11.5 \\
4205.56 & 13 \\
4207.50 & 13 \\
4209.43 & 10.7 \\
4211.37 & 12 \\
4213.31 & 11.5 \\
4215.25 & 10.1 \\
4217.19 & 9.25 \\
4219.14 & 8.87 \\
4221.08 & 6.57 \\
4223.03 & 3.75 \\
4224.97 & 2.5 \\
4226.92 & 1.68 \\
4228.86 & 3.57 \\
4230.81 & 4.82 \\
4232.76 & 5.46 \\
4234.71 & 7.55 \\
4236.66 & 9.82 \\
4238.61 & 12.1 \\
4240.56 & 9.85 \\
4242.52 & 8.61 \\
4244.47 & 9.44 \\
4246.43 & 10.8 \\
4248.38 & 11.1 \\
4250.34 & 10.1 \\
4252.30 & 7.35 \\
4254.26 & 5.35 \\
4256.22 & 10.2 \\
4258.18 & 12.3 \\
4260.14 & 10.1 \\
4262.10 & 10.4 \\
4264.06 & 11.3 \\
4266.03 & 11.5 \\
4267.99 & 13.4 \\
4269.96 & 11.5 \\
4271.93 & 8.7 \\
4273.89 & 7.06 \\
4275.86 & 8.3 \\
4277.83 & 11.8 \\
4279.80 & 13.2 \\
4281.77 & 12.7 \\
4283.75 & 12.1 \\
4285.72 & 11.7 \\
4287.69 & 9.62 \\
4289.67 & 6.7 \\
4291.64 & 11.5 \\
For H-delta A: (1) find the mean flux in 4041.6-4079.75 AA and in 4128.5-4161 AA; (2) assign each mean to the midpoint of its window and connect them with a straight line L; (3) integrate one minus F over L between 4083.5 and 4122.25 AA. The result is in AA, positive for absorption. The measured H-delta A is 0.4 AA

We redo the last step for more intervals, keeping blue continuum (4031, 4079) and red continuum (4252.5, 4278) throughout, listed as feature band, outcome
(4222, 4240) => 7.7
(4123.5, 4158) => -3.8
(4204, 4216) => -1.8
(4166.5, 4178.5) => -1.7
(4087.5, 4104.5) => -1.3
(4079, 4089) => -1.1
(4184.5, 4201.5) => -3.2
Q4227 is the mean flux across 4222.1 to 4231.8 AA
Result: 3.27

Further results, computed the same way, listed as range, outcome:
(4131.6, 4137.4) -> 10.7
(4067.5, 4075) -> 10.4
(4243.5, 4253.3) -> 9.74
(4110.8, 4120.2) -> 10.4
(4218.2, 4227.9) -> 4.66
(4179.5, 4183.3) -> 12.9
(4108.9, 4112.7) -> 10.5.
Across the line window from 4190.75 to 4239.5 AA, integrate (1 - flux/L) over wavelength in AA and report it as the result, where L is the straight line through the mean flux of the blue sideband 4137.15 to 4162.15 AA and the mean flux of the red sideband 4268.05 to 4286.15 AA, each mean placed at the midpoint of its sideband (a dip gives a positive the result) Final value 9.93 AA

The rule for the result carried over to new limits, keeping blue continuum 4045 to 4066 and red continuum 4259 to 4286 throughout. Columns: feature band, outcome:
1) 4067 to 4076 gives 0.54 AA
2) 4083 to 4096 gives -1.37 AA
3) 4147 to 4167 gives -3.18 AA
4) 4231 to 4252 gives 3.36 AA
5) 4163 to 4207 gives -4.77 AA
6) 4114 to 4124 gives 0.16 AA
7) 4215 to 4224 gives 2.86 AA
